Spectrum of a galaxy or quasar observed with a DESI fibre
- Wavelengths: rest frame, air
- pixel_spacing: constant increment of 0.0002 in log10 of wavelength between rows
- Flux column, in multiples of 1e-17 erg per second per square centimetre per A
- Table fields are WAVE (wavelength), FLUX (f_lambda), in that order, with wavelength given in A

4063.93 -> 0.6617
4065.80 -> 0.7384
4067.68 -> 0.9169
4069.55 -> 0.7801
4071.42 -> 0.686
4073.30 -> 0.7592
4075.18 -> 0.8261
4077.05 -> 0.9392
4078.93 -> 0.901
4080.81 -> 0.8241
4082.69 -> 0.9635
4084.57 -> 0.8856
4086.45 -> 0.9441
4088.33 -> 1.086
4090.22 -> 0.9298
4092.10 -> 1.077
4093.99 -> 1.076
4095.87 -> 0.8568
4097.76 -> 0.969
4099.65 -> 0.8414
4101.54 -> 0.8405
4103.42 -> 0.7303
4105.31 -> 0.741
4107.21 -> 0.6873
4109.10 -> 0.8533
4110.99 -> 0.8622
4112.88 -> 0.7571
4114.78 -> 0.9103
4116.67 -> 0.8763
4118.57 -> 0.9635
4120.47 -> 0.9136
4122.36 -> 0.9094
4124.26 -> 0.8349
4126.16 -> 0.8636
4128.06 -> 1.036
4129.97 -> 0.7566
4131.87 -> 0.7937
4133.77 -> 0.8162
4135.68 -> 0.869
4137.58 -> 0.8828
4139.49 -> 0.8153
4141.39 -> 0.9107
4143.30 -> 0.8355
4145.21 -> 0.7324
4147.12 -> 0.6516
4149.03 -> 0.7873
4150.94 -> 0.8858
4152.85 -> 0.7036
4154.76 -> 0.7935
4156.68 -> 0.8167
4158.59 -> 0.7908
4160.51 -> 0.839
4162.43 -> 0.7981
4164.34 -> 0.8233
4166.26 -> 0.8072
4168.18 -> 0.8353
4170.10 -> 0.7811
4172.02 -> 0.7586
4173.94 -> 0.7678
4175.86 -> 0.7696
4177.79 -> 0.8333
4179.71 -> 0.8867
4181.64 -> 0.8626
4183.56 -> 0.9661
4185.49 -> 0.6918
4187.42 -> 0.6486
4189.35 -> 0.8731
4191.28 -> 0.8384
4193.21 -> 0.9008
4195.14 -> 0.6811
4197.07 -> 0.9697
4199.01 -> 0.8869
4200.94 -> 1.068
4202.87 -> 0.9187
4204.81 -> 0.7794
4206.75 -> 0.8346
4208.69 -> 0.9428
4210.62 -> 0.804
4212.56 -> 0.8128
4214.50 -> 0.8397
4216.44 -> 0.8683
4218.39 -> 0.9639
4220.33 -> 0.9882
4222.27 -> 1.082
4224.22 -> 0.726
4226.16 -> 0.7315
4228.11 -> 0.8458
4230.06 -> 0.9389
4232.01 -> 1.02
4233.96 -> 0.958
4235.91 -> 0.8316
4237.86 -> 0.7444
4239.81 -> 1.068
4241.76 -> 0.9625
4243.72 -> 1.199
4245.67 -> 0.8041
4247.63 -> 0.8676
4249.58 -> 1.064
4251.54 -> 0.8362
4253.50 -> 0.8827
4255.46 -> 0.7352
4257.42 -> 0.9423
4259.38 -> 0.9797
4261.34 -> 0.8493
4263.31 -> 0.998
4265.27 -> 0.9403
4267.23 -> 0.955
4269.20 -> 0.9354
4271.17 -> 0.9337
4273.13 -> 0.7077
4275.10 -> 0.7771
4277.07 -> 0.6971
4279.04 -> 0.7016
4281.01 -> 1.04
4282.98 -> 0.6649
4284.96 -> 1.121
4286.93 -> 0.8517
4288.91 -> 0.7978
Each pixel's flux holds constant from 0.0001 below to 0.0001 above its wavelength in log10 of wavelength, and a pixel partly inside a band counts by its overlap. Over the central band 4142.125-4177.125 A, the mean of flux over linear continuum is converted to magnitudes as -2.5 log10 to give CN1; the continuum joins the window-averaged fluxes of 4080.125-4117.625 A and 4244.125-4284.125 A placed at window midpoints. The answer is 0.12 mag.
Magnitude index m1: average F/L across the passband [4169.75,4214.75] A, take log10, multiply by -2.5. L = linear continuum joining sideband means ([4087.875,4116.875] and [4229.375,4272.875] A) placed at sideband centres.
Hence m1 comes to 0.08 mag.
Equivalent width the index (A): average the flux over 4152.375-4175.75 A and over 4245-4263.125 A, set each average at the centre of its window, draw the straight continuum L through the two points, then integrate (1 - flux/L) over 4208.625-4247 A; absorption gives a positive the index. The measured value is -1.9 A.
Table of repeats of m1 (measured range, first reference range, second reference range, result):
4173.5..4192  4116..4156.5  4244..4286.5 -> 0.05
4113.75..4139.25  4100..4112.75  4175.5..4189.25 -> -0.11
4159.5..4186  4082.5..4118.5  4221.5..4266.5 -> 0.11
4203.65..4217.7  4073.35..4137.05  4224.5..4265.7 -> 0.07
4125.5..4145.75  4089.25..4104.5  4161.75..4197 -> 0.02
